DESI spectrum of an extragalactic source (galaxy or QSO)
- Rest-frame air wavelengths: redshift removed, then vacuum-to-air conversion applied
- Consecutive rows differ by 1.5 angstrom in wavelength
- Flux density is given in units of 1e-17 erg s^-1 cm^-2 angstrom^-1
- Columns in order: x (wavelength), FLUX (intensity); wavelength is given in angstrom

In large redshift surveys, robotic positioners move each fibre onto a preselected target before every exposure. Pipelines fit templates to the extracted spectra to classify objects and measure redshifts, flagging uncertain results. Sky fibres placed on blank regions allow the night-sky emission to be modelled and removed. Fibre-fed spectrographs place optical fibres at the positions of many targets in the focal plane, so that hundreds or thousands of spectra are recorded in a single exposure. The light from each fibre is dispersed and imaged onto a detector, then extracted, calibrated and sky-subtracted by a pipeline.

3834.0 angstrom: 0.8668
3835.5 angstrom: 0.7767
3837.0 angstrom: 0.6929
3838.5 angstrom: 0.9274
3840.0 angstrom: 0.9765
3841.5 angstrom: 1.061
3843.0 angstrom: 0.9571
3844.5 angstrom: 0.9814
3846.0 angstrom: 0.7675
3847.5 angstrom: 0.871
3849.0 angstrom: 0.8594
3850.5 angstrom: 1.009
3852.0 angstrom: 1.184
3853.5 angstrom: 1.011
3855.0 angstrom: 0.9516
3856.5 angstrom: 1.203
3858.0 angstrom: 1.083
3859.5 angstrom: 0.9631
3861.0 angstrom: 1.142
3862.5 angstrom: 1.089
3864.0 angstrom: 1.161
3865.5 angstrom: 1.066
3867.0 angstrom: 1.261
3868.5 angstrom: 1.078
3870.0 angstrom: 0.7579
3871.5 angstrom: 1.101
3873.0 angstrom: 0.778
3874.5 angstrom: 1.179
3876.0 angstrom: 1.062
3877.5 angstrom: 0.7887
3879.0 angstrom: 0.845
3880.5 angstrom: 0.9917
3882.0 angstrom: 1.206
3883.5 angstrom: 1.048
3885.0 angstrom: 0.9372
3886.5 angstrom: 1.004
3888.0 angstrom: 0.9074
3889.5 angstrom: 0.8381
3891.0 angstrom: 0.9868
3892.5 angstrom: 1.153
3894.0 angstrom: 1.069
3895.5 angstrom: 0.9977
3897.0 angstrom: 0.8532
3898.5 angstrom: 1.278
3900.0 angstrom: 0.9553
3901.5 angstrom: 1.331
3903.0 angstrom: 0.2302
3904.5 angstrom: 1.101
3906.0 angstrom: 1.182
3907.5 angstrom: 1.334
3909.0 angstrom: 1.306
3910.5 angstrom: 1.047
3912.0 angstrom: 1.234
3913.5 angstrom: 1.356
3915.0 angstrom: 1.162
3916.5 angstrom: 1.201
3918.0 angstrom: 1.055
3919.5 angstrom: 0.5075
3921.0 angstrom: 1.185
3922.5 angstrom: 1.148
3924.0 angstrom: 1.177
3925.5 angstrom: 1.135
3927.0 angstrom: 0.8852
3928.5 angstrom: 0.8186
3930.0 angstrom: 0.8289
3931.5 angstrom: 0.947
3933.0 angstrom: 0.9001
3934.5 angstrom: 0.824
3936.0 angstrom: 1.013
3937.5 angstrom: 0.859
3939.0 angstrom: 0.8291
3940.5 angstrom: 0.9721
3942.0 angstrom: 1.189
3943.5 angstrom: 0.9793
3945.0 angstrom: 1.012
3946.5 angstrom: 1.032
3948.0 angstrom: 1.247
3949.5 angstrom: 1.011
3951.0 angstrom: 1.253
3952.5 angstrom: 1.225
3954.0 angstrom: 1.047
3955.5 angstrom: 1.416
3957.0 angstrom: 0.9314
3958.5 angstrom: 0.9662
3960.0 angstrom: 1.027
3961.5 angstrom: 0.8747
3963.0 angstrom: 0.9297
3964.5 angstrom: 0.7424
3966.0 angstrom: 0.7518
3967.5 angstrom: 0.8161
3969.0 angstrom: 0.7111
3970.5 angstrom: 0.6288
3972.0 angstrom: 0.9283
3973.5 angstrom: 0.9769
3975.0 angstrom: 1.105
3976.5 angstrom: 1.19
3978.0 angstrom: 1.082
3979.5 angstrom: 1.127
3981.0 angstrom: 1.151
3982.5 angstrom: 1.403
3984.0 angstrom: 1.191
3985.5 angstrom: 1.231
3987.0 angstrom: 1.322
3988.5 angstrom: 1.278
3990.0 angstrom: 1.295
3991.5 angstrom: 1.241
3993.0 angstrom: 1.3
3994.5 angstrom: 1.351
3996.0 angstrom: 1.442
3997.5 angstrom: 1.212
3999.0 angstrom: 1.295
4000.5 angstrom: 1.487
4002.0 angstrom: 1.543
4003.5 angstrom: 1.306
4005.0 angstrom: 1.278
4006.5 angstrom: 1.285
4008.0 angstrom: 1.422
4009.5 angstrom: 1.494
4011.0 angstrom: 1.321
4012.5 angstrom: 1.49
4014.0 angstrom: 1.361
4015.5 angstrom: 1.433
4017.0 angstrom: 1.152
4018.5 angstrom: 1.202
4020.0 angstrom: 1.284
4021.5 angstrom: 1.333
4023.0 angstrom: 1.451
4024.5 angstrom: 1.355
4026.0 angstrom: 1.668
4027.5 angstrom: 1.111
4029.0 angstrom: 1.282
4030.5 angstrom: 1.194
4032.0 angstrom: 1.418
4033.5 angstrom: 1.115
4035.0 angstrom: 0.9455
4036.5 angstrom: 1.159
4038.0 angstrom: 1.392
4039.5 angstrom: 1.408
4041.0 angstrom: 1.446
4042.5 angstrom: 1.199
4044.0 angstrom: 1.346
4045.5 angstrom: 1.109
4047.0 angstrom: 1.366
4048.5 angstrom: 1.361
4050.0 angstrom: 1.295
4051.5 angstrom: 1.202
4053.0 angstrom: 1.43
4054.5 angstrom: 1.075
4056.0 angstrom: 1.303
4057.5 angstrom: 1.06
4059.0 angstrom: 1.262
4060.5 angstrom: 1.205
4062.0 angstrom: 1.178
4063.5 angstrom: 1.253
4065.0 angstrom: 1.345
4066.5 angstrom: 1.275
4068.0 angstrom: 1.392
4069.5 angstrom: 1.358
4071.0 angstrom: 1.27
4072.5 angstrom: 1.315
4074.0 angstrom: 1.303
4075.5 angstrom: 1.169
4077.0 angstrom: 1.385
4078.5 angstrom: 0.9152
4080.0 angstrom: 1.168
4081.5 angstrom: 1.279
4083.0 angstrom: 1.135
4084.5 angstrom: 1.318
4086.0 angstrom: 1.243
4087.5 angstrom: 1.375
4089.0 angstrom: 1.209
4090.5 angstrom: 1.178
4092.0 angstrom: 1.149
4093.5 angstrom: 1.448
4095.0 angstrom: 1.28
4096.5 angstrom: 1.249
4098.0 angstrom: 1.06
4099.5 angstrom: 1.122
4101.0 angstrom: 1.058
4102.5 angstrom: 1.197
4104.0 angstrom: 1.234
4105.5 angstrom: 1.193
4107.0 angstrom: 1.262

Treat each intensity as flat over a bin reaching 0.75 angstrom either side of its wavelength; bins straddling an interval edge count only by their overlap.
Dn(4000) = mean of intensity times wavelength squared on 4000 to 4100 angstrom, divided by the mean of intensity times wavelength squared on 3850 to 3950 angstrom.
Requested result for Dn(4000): 1.3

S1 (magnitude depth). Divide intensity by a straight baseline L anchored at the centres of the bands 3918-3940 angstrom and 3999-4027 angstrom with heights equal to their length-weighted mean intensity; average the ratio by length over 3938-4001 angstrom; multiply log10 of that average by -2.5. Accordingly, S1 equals 0.050 mag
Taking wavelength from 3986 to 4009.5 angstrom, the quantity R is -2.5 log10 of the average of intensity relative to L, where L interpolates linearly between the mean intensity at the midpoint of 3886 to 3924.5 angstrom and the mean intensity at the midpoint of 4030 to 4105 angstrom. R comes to -0.153 mag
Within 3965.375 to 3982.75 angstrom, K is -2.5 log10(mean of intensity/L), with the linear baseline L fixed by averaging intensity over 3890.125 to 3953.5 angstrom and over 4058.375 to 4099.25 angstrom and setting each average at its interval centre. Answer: 0.14 mag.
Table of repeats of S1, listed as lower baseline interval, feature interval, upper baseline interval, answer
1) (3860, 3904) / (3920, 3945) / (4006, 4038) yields 0.142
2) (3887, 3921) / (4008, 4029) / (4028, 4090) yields -0.133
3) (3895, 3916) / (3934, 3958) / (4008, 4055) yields 0.111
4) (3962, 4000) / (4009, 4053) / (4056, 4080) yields -0.106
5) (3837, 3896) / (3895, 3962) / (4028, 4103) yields 0.036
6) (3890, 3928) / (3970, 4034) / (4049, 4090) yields -0.089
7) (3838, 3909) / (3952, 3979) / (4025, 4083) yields 0.183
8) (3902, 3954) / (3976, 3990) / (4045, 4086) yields -0.094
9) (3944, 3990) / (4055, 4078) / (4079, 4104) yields -0.073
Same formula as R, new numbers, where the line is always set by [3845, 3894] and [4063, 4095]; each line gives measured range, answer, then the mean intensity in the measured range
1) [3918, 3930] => 0.11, 0.975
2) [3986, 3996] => -0.13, 1.31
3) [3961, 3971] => 0.40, 0.781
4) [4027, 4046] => -0.03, 1.24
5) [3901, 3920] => -0.03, 1.08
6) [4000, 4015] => -0.19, 1.4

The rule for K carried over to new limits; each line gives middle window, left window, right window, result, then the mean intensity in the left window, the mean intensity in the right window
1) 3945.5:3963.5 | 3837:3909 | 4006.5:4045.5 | 0.09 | 1.01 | 1.31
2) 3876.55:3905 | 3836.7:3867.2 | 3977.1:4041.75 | 0.12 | 1.01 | 1.31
